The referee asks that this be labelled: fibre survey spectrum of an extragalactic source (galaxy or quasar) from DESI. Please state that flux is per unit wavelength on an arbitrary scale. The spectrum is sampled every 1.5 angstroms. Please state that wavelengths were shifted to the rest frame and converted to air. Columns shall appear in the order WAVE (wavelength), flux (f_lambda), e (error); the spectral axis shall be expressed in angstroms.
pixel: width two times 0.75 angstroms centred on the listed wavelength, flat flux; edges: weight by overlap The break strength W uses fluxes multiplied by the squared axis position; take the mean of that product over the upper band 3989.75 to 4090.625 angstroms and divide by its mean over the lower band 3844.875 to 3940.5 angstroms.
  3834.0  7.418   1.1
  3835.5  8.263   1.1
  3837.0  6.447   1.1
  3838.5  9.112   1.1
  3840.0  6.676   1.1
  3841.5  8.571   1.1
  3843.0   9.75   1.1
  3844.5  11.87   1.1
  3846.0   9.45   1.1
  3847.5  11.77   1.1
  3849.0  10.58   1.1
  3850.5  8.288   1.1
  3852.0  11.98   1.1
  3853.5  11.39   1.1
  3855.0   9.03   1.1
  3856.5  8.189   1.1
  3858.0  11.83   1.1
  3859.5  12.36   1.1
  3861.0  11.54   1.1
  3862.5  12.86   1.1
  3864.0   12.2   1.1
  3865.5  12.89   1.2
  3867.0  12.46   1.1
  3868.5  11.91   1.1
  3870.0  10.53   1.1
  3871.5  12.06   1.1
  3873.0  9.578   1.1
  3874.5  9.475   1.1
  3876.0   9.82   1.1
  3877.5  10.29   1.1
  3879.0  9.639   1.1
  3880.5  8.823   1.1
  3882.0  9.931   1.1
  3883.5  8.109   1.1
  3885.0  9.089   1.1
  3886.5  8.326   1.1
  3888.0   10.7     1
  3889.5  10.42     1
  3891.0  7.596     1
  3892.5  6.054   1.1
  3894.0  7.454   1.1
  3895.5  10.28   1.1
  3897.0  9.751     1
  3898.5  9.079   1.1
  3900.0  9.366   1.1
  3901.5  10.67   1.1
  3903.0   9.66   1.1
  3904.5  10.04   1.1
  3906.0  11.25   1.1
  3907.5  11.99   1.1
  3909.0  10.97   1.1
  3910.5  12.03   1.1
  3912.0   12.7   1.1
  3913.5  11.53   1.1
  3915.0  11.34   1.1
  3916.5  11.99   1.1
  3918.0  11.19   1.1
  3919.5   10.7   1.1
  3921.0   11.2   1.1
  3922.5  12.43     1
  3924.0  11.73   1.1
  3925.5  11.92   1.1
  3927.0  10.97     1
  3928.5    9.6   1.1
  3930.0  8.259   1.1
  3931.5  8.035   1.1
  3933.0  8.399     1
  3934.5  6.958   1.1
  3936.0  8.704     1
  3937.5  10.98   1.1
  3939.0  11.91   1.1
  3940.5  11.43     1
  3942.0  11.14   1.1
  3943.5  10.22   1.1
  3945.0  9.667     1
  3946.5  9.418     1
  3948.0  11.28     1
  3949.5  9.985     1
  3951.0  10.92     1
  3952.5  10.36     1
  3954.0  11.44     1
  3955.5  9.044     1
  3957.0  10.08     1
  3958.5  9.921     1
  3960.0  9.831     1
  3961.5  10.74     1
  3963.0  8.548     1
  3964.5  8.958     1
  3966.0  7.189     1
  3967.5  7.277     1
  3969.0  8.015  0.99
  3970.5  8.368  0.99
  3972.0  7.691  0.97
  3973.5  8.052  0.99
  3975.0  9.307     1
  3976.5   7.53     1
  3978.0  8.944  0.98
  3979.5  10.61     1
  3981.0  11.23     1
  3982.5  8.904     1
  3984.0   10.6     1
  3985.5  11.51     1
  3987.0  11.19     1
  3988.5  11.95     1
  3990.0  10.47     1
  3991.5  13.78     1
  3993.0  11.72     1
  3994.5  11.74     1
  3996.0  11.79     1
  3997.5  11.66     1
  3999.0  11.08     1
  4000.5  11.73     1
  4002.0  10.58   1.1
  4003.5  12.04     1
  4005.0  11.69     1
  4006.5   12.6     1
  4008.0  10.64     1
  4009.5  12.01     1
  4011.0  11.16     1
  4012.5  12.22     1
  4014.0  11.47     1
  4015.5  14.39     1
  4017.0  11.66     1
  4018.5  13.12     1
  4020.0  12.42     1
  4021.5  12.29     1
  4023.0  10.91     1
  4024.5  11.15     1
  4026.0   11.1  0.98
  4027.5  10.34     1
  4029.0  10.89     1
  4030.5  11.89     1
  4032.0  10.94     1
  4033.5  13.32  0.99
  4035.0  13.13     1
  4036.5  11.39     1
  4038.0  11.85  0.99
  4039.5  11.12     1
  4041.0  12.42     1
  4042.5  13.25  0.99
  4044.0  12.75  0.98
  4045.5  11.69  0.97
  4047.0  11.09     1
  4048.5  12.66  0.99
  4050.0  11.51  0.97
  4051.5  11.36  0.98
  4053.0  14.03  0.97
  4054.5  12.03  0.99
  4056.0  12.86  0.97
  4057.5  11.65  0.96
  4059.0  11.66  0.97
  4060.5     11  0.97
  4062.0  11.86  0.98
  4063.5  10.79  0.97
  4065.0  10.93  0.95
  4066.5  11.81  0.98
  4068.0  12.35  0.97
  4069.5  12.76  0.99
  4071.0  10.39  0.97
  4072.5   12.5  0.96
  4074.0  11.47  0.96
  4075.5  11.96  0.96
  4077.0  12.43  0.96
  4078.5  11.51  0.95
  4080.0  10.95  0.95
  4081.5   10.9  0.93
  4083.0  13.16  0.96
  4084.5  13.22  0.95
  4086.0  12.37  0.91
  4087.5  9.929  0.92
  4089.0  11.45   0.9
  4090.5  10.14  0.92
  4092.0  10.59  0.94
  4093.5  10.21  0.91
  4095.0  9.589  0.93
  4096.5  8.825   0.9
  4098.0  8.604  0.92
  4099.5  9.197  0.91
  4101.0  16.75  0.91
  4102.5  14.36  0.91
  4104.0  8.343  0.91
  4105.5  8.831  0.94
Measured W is 1.23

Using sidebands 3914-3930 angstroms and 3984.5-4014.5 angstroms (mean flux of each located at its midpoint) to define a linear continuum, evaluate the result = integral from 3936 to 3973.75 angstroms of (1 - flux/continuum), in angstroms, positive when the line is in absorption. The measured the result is 5.5 angstroms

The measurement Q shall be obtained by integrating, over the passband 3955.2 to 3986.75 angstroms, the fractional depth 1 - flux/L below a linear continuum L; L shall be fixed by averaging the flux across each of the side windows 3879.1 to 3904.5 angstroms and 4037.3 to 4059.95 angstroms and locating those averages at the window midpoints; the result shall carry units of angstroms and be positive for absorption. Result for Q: 4.29 angstroms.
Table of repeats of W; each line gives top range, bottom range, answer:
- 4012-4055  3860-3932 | 1.23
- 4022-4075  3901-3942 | 1.18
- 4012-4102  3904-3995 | 1.20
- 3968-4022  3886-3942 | 1.12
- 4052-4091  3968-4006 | 1.17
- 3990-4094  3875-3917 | 1.27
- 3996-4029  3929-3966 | 1.24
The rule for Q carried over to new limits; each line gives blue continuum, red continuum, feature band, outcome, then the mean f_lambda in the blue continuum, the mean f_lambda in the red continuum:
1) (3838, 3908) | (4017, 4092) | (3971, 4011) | 1.5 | 10.1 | 11.8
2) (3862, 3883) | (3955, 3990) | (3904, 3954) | -3.2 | 10.8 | 9.4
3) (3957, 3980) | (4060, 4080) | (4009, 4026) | -3.1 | 8.76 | 11.7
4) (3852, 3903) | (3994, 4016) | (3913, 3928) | -1.1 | 10.1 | 11.8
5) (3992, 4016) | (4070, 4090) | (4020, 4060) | -0.5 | 11.8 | 11.7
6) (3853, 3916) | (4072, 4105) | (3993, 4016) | -1.8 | 10.4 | 11.3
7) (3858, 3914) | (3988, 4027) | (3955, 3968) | 2.5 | 10.4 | 11.8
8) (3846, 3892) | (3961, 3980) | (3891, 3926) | -3.4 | 10.4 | 8.5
